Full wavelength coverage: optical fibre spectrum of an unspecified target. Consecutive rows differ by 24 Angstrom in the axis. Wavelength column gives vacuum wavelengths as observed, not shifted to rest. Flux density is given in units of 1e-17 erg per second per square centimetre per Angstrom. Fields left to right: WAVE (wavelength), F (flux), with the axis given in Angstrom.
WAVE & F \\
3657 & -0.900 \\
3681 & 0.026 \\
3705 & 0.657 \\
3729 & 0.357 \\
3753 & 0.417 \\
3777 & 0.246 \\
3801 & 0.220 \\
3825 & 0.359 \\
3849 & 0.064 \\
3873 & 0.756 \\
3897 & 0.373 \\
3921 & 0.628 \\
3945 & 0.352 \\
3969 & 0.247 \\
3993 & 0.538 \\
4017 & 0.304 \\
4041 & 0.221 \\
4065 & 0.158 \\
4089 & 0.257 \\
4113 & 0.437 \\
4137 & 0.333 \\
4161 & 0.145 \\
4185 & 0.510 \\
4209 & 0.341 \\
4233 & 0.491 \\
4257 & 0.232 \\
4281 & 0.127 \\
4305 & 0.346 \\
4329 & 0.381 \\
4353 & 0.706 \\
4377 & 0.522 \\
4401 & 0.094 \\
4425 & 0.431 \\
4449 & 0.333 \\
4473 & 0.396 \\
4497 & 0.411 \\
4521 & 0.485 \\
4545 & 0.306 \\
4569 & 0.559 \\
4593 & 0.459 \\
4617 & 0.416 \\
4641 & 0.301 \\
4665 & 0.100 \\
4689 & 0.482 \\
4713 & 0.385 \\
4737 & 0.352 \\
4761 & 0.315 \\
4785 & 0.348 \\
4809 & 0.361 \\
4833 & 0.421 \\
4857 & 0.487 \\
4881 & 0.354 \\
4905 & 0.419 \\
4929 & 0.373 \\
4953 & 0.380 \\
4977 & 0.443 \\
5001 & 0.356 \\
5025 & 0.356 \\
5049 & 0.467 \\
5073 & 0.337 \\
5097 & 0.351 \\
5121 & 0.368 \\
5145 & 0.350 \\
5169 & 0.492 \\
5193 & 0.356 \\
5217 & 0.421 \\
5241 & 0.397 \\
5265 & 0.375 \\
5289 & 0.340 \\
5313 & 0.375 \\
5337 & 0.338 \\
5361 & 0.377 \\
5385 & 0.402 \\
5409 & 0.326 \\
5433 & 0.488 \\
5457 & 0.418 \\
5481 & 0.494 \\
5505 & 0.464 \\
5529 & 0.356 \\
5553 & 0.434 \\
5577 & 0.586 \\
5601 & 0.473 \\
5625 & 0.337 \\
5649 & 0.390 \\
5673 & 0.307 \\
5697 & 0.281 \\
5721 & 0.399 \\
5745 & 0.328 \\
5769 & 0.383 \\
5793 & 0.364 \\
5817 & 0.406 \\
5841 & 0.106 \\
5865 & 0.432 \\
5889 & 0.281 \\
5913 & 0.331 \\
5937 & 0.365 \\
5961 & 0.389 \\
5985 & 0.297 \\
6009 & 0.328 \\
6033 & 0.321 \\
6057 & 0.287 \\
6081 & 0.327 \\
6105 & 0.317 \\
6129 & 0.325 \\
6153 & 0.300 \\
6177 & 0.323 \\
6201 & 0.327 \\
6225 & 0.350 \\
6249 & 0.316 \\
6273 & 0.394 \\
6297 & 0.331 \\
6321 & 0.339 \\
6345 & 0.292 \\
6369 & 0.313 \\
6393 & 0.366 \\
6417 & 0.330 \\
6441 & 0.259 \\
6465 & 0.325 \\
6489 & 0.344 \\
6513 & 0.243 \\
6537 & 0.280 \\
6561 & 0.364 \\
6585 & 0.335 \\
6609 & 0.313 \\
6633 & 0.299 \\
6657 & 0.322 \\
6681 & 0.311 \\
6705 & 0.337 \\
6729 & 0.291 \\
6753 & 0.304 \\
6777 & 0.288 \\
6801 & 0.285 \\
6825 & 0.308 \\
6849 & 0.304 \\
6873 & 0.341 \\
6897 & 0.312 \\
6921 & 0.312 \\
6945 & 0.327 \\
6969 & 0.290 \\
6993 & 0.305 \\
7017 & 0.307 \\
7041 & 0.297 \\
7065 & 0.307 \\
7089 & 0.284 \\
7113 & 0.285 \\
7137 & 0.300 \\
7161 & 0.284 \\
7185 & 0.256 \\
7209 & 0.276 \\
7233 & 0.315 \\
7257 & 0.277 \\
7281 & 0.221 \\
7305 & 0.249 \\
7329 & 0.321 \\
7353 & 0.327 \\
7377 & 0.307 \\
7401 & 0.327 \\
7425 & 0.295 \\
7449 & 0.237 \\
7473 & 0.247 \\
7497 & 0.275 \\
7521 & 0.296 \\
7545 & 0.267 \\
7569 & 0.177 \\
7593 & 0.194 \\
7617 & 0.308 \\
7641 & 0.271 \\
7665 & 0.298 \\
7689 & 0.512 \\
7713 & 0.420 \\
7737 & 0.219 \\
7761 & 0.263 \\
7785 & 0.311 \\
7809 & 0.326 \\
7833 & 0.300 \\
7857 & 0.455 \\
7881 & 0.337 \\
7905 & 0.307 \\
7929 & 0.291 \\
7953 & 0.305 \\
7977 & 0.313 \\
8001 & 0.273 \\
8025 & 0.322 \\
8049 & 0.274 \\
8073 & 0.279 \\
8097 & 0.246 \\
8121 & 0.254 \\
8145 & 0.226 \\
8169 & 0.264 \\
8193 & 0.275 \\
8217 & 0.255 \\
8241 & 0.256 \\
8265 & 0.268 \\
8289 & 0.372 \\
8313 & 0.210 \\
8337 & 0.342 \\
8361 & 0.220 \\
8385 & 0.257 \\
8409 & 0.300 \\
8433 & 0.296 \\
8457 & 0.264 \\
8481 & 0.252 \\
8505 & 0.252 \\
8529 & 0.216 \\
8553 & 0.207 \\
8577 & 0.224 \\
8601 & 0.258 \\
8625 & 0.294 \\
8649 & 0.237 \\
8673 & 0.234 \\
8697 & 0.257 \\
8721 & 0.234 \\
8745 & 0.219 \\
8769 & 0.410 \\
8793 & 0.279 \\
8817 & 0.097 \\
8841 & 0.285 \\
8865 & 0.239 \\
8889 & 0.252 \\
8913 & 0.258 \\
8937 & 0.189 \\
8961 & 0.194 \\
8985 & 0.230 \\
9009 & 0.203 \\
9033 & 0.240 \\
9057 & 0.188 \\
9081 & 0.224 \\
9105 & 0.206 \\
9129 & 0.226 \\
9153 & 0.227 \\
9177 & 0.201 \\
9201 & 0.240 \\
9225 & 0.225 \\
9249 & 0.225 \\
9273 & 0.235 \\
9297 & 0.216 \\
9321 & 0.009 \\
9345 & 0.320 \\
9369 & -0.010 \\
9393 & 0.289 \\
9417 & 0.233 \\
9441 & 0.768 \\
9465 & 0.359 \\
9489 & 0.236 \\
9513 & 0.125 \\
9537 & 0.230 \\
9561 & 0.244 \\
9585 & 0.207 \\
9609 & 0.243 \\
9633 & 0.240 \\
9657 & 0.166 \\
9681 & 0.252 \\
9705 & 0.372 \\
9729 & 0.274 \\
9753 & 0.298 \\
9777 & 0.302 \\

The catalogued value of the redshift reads 0.170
